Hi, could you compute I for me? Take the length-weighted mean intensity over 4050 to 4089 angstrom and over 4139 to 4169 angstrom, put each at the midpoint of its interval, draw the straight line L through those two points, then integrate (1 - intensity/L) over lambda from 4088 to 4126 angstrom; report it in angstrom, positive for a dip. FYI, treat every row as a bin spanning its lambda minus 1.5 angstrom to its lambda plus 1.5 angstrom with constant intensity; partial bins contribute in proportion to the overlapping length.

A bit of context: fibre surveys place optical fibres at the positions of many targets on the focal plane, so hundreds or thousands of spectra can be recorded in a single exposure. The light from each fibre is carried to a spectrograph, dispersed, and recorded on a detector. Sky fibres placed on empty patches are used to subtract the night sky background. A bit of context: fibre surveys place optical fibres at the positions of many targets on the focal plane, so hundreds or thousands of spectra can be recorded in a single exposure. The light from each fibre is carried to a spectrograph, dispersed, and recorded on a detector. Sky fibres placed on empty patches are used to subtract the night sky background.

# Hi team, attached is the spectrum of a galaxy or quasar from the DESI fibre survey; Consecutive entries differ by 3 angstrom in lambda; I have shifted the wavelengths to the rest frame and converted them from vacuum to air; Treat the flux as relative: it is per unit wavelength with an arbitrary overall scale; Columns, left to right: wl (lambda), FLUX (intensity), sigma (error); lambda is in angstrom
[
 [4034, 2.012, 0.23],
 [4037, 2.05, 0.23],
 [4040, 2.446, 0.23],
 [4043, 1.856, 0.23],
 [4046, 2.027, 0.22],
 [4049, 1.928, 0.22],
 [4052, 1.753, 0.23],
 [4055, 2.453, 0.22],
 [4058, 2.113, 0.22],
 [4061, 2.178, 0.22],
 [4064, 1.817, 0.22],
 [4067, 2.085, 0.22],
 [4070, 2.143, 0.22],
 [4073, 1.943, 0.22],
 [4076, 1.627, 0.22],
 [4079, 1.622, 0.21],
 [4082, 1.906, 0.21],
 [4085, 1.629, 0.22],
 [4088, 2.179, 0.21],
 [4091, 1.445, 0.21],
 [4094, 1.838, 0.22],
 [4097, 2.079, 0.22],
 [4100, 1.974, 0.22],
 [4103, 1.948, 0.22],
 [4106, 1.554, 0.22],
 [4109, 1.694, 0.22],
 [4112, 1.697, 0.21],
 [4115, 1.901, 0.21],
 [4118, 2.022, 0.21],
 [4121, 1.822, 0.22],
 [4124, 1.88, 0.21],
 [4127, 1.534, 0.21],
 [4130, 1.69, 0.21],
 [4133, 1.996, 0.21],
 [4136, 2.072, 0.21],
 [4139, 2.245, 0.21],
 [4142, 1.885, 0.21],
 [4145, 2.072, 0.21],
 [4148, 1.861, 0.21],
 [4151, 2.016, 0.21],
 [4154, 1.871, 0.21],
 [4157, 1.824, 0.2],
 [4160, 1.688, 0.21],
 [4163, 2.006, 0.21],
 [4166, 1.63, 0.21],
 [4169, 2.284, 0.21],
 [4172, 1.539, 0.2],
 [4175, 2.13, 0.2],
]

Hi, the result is 2.0 angstrom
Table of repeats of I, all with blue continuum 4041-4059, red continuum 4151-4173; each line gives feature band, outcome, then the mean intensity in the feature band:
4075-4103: 2.1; 1.82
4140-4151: -0.5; 1.96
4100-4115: 1.3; 1.77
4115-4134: 0.9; 1.83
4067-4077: 0.3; 1.95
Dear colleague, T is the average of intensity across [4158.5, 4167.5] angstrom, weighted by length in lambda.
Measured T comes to 1.77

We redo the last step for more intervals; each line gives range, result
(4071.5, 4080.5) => 1.73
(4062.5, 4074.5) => 2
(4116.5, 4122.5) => 1.92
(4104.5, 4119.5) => 1.77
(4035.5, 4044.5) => 2.12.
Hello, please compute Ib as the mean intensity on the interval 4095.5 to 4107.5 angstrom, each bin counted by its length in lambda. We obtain 1.89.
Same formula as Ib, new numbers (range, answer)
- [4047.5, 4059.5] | 2.06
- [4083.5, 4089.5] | 1.9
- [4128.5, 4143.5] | 1.98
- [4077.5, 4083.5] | 1.76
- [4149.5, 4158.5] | 1.9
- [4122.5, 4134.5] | 1.78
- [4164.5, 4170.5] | 1.96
